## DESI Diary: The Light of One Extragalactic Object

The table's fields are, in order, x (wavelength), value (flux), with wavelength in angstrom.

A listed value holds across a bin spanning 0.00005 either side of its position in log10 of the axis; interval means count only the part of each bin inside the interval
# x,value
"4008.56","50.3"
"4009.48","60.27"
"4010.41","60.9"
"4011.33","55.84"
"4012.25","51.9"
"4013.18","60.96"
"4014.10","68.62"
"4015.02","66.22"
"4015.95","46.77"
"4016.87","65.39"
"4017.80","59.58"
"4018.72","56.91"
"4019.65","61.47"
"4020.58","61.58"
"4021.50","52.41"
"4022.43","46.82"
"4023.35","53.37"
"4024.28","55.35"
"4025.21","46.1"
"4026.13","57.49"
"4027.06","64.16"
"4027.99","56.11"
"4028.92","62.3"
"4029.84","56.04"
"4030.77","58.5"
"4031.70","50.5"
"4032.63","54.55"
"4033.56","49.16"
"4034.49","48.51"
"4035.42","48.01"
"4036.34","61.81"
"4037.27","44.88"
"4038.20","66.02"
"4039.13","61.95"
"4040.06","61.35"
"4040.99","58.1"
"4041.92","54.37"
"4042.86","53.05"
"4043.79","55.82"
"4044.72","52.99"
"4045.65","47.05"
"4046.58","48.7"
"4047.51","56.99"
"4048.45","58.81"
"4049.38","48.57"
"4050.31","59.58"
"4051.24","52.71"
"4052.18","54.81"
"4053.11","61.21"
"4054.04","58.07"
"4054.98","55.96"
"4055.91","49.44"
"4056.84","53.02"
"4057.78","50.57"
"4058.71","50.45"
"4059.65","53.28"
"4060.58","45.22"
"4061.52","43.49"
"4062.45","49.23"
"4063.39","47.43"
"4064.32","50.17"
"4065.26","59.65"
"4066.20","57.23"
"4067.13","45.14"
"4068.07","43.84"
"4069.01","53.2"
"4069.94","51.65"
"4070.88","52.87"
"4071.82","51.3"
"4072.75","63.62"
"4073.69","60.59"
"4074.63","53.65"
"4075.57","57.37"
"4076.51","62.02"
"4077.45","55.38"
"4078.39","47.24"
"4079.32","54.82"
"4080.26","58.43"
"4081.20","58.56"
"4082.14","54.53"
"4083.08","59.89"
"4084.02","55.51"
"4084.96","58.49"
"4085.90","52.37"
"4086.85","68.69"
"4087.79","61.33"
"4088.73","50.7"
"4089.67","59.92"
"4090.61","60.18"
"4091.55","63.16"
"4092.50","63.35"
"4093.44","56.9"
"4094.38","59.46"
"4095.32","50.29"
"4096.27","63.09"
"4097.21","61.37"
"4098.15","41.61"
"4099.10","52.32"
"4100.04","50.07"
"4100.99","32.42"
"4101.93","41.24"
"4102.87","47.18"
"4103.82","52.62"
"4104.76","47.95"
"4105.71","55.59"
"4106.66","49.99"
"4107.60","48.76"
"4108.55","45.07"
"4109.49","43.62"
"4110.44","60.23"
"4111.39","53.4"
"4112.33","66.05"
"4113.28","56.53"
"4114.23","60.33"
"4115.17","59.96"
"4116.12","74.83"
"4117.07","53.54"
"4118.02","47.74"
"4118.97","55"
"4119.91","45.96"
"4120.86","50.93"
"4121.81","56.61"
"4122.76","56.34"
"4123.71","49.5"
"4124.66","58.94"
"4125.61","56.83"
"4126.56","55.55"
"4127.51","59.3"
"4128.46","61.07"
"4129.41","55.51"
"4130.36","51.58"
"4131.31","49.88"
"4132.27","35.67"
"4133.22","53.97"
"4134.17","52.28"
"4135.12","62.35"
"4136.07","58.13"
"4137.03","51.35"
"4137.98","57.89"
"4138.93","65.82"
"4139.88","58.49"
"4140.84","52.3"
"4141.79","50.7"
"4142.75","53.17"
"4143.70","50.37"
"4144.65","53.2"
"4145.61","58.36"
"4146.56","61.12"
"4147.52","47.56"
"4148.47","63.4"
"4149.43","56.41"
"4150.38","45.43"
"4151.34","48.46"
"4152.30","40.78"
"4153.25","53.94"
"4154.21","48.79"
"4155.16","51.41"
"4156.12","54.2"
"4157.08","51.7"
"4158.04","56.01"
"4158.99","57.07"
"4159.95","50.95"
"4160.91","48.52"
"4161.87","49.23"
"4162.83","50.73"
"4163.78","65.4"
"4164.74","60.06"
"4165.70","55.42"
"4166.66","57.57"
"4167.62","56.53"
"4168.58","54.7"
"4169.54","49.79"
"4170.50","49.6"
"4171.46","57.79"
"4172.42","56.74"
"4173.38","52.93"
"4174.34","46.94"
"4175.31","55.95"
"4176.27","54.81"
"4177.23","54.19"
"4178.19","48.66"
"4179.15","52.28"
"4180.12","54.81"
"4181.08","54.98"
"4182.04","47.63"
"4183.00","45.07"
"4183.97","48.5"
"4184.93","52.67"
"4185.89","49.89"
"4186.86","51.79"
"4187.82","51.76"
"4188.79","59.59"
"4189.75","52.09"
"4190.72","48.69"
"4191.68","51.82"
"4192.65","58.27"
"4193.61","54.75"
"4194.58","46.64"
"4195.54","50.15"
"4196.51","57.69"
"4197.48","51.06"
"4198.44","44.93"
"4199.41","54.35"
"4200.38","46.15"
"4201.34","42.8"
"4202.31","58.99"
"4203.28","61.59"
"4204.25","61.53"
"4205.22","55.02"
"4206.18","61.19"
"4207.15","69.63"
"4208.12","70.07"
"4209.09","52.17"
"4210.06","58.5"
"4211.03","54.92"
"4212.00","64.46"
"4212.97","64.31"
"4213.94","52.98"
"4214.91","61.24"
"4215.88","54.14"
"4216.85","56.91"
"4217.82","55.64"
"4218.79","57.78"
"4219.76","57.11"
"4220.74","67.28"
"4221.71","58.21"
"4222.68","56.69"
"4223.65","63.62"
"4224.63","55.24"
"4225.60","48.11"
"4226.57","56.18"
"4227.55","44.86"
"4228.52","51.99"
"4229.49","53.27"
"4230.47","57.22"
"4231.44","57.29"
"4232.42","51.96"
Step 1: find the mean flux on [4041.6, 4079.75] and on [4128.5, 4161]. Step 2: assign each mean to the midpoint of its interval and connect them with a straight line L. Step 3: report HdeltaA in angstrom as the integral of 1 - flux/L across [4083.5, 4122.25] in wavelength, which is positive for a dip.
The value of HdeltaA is -0.9 angstrom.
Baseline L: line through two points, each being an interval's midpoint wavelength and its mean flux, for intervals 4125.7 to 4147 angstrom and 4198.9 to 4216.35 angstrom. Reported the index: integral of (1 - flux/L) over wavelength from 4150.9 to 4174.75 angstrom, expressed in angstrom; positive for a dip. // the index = 1.3 angstrom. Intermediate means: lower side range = 54.9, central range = 53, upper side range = 58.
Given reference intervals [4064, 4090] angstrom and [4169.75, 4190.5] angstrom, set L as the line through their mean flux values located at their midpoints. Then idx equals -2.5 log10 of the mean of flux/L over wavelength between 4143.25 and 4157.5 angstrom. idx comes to 0.02 mag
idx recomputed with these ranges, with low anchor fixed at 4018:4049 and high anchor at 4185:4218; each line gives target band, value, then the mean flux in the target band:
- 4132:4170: 0.03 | 53.8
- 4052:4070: 0.07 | 51.6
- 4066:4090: -0.01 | 55.7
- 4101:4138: 0.04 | 53.5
